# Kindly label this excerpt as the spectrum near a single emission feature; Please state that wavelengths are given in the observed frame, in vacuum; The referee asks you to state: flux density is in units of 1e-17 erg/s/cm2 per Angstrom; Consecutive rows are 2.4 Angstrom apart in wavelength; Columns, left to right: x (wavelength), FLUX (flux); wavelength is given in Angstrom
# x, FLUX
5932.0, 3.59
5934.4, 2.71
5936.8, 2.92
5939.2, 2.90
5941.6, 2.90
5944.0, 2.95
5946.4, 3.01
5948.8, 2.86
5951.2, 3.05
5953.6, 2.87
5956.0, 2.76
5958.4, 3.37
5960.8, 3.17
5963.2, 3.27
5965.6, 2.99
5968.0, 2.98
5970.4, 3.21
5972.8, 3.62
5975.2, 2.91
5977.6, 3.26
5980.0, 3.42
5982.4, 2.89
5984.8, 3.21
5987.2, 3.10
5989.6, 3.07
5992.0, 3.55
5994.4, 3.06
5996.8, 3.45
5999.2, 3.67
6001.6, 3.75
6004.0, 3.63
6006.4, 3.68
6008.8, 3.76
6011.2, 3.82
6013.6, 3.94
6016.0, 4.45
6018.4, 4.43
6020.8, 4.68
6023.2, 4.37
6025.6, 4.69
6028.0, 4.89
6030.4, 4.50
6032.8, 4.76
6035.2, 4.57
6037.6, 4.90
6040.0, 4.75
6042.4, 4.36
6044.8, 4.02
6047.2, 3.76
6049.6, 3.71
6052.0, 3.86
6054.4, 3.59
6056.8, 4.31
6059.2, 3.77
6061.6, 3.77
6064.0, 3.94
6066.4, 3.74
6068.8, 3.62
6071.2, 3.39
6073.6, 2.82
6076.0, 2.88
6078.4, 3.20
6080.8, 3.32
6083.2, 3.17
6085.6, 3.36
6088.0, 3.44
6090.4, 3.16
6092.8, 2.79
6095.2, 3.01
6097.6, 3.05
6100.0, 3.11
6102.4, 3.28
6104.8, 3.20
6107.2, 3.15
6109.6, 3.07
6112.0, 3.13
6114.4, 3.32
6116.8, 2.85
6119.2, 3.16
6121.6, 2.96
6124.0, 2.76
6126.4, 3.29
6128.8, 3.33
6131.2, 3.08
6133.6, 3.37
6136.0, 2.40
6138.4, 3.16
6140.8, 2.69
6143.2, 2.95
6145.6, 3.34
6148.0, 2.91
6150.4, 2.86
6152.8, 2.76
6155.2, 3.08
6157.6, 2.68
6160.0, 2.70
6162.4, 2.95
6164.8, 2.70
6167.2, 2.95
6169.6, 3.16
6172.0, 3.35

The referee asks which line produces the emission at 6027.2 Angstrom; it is H-gamma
